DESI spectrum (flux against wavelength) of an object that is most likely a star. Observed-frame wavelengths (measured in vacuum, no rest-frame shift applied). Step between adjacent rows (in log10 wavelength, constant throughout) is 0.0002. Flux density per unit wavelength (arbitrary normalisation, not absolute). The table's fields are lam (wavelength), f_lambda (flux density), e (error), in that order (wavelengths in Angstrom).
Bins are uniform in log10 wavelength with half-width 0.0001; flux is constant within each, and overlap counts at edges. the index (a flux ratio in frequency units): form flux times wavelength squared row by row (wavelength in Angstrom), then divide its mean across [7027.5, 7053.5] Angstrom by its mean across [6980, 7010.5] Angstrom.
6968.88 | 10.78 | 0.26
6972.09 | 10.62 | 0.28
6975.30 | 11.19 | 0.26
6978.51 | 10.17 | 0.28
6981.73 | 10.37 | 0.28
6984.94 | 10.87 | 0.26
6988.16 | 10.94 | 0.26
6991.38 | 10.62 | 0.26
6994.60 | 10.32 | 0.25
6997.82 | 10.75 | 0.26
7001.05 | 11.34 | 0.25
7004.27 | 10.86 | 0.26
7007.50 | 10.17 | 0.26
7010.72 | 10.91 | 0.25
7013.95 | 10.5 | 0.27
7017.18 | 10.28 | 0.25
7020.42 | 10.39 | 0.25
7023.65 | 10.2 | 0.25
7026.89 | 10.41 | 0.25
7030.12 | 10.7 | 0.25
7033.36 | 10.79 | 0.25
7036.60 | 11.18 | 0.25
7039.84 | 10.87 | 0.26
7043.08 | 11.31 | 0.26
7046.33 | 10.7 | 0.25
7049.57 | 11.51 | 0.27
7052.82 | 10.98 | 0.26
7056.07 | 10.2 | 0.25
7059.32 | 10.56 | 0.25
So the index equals 1.0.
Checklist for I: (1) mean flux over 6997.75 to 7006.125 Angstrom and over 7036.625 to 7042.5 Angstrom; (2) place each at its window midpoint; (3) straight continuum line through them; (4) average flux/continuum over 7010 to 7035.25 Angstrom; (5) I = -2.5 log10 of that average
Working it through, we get 0.05 mag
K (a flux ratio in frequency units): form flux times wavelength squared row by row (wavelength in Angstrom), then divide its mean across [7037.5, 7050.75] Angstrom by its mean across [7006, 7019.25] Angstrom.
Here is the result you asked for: 1.07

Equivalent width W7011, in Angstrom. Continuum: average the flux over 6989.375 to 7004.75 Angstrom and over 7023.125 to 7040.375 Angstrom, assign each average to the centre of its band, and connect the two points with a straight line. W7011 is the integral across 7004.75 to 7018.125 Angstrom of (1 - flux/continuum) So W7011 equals 0.3 Angstrom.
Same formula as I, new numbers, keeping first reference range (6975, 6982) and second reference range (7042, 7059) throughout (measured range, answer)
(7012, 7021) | 0.03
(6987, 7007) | -0.02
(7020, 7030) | 0.04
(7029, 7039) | -0.01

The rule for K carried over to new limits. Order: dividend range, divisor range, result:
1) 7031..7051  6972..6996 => 1.05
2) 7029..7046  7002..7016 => 1.04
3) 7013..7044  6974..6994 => 1.01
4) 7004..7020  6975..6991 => 0.99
